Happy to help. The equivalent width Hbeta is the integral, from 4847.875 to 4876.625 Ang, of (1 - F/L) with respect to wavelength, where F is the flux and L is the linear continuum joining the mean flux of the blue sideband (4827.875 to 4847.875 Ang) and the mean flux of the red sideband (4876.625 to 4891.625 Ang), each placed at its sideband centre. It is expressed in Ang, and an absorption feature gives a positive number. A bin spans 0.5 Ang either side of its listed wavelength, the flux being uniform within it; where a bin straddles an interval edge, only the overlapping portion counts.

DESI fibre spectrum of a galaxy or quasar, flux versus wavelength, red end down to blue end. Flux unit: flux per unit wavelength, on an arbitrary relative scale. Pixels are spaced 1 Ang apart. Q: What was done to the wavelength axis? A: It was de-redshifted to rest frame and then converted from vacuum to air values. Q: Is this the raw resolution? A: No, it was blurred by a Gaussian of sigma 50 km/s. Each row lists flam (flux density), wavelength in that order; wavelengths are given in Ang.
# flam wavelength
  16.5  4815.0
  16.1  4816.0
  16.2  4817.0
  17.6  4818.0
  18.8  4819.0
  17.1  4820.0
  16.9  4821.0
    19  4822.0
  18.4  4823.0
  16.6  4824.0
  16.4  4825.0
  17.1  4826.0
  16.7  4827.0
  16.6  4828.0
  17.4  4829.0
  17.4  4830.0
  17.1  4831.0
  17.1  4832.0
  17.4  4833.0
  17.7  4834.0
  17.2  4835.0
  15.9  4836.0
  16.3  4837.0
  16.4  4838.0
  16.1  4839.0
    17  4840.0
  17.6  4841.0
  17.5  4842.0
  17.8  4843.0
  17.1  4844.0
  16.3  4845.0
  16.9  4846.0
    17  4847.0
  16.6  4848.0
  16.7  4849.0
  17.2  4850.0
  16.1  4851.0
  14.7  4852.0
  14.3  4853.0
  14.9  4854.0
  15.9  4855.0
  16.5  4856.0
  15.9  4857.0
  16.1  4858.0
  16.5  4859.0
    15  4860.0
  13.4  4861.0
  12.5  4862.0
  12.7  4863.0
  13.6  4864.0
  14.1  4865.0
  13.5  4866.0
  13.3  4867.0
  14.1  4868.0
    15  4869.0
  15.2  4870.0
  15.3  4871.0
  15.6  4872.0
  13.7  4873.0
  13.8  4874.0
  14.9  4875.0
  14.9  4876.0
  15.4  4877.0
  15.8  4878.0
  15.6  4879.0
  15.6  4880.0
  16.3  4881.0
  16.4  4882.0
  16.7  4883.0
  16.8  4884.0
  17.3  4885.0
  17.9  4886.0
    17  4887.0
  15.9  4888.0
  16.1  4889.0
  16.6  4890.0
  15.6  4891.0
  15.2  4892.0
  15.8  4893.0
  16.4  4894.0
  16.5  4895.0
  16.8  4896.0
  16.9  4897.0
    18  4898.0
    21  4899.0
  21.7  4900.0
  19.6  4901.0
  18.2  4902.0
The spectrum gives 3.1 Ang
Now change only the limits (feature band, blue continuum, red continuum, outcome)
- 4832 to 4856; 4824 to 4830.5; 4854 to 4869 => -1.2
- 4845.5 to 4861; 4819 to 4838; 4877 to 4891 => 0.8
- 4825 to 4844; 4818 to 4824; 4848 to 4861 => 0.0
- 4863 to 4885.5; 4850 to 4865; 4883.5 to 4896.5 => 0.9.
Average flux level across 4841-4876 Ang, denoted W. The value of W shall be 15.3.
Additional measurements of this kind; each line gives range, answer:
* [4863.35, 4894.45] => 15.4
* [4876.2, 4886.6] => 16.3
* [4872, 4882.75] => 15.3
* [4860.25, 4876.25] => 14.1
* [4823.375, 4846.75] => 16.9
